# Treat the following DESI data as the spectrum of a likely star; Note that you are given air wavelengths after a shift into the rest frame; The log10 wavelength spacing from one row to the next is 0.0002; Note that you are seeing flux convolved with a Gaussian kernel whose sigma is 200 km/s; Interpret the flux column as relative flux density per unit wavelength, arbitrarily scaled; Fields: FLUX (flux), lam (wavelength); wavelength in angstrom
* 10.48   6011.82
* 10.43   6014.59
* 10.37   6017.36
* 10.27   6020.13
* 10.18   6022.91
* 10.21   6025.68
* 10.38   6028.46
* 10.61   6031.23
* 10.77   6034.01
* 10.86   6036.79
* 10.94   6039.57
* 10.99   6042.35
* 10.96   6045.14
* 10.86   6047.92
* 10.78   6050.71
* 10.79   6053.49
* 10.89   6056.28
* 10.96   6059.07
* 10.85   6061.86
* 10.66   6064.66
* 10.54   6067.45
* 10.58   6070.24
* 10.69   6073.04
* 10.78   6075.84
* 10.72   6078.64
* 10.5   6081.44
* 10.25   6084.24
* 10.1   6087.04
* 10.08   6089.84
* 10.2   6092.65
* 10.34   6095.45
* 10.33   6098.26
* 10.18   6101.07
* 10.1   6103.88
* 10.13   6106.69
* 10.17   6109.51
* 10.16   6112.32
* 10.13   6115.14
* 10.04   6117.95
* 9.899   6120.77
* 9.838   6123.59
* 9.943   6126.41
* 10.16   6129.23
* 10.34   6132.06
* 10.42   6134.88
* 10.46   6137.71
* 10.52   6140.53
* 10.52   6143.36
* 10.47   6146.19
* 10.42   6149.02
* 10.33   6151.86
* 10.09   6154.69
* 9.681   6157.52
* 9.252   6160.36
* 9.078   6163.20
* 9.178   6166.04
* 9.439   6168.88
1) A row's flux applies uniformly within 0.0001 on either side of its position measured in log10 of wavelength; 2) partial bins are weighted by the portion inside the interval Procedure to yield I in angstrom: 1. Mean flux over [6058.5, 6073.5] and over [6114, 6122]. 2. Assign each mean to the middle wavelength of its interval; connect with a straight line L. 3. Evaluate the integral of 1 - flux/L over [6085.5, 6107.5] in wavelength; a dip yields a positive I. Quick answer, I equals 0.3 angstrom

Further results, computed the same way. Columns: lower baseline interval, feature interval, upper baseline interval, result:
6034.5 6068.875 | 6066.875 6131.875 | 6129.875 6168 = 1.2 angstrom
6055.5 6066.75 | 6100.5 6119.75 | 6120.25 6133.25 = 0.2 angstrom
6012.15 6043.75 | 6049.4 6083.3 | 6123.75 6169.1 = -1.1 angstrom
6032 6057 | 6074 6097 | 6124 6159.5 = 0.5 angstrom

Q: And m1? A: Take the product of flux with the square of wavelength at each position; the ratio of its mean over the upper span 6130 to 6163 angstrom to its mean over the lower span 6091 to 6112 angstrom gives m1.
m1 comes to 1.0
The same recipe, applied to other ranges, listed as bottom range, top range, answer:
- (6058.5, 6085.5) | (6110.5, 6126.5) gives 0.96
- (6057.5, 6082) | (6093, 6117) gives 0.96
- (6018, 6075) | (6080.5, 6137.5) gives 0.97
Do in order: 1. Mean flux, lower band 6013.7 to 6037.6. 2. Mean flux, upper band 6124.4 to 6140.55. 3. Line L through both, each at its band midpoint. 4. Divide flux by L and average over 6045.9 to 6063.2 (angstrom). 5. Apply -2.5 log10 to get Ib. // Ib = -0.048 mag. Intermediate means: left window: 10.4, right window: 10.3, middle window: 10.9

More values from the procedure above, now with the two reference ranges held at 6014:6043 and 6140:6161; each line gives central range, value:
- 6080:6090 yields 0.012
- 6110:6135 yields 0.018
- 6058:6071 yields -0.030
